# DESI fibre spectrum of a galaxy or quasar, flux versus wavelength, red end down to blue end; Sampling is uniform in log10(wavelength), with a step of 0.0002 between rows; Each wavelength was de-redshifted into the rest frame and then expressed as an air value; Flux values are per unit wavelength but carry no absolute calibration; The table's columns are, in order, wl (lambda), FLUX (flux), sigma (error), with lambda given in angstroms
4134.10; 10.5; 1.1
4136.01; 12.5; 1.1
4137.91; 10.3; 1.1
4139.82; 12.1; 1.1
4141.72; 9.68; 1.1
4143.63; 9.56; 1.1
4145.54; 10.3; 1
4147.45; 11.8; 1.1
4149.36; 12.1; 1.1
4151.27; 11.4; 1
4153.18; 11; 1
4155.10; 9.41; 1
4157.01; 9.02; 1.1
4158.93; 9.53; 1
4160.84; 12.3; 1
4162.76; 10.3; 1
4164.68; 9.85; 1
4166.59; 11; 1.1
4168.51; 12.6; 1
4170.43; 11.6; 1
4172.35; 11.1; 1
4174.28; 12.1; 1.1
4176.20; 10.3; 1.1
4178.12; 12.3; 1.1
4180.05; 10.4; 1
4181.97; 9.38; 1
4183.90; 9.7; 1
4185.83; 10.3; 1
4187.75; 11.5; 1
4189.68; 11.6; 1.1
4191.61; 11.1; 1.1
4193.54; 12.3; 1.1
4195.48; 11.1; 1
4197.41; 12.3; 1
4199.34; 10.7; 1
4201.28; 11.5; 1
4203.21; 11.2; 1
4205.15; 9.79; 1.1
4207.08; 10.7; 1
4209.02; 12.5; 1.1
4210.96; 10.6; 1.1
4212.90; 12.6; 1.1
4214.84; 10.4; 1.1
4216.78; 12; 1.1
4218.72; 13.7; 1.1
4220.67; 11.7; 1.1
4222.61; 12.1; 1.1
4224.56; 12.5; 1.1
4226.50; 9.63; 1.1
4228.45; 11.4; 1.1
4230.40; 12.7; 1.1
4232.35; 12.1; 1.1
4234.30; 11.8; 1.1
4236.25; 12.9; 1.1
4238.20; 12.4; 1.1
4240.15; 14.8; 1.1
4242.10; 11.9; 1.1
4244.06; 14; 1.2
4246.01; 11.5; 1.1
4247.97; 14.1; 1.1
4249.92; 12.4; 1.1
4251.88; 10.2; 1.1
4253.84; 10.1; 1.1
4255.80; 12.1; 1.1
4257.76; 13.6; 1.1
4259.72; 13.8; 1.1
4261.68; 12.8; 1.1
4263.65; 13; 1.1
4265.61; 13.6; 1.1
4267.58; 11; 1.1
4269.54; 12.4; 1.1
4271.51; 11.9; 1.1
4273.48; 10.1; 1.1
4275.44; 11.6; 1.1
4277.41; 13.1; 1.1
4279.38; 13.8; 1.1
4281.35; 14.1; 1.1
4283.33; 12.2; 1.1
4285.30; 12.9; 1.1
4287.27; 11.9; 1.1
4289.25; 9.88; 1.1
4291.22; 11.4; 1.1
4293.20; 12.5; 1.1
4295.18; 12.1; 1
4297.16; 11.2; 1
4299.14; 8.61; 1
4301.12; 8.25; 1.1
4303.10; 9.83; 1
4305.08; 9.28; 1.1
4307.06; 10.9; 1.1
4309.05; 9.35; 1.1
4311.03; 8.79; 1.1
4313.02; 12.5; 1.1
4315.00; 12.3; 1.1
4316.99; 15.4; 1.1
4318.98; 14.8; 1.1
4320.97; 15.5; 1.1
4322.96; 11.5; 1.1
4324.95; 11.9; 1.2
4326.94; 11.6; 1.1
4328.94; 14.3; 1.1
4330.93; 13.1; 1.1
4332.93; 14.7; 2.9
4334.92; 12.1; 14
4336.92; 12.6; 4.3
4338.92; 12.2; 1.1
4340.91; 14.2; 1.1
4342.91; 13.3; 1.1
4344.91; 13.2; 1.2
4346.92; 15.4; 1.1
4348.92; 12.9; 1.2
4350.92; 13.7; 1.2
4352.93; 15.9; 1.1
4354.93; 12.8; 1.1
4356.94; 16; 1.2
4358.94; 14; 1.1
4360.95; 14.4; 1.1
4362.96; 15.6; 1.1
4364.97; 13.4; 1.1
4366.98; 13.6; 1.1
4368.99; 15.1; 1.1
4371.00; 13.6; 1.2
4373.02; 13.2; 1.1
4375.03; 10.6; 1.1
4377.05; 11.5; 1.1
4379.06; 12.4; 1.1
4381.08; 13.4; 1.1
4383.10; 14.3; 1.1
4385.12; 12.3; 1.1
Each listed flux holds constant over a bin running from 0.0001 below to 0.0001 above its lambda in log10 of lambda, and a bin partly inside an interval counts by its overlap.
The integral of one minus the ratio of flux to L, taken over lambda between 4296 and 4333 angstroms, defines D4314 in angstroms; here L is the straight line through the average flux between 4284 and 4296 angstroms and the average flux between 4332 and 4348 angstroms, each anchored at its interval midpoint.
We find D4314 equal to 2.7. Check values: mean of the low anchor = 11.8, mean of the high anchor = 13.5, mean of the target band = 11.7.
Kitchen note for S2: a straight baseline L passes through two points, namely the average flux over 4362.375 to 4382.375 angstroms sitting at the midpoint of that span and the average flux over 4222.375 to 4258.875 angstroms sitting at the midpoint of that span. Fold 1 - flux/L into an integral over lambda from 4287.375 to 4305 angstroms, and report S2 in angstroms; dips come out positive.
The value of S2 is 3.0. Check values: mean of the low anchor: 12.2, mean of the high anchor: 13.2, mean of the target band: 10.5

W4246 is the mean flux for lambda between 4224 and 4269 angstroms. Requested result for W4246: 12.4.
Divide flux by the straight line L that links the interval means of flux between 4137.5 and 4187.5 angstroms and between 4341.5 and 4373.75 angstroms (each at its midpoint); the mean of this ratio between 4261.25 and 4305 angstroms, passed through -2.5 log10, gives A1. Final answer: 0.10 mag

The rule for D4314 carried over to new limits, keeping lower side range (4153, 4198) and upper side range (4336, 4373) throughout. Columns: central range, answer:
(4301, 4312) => 3.1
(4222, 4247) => -0.8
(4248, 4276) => 0.6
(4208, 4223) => -0.4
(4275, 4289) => 0.0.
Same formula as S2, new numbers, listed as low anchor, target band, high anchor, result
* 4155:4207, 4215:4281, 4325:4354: -1.8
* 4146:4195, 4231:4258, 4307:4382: -1.1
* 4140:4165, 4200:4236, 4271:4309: -2.4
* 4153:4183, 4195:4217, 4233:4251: 1.0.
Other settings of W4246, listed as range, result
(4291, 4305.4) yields 10.4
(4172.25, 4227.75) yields 11.3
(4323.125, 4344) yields 12.9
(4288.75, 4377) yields 12.7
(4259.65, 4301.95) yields 11.9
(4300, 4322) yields 11.5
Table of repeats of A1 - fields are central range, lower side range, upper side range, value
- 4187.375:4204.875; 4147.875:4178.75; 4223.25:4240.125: 0.01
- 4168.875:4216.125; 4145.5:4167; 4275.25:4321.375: -0.02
